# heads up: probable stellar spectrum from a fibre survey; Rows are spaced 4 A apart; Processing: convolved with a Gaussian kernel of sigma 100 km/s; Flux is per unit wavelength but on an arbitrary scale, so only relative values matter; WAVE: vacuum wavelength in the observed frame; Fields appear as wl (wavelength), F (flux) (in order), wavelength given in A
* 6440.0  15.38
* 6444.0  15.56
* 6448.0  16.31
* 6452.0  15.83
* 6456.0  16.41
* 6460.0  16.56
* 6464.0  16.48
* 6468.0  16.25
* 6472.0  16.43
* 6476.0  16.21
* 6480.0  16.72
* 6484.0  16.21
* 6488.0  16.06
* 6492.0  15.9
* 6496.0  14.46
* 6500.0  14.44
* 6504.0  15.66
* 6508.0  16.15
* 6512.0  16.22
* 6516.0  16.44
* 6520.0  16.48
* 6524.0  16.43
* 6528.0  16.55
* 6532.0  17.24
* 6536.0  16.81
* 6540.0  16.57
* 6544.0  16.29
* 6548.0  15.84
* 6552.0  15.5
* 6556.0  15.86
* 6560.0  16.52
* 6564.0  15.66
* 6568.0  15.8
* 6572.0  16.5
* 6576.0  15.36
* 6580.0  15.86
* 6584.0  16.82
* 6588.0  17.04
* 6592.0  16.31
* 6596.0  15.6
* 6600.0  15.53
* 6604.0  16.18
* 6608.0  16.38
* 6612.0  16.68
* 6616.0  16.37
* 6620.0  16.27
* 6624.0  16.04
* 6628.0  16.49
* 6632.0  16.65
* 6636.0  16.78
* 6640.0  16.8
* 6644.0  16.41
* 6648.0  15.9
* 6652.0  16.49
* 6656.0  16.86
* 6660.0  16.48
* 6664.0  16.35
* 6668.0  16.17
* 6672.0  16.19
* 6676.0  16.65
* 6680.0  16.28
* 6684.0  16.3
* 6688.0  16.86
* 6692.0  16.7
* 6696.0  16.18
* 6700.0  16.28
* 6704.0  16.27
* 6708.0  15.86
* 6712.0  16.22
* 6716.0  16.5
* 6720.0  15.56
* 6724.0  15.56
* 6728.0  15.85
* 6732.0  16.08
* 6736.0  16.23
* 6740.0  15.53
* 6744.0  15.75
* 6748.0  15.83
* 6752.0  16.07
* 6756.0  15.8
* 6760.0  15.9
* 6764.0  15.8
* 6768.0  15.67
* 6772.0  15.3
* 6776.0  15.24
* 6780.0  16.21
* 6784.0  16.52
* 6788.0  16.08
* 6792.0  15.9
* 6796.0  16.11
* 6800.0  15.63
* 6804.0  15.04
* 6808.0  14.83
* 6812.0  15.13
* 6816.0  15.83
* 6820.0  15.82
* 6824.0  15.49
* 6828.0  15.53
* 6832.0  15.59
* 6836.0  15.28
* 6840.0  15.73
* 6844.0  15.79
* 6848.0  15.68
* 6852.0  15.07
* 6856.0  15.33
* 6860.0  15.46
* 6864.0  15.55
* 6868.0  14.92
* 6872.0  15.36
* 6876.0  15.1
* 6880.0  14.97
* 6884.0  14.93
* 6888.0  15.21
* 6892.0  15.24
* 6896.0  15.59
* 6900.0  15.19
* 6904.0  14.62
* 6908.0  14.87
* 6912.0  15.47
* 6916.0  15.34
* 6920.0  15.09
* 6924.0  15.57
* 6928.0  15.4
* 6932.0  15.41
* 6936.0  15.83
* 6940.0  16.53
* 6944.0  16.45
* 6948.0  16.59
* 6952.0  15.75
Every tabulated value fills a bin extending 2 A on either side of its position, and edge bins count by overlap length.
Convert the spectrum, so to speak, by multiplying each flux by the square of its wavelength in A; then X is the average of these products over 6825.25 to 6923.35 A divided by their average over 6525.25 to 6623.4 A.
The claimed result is 1.03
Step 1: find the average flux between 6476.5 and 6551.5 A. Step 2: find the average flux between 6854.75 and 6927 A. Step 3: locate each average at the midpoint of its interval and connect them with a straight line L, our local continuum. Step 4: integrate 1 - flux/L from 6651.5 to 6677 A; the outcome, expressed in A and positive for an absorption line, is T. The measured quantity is -1.1 A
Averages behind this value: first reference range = 16.1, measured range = 16.4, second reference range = 15.2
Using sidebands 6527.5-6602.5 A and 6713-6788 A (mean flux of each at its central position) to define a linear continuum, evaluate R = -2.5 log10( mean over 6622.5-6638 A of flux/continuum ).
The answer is -0.03 mag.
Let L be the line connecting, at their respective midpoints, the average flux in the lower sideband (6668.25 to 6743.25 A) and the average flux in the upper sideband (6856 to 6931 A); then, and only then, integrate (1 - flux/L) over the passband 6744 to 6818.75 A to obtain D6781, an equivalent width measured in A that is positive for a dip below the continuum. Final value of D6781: 0.3 A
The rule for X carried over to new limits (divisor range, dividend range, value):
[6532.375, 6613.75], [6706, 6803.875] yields 1.04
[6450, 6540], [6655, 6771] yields 1.06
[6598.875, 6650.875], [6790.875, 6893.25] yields 1.00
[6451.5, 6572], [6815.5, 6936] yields 1.06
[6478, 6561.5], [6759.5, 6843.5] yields 1.06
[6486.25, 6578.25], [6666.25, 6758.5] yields 1.06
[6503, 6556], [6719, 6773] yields 1.03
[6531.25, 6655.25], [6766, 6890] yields 1.02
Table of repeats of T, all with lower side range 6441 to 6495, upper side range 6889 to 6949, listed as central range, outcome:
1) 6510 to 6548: -1.0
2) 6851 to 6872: 0.4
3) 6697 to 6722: -0.5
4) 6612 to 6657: -1.5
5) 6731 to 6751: -0.1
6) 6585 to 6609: -0.3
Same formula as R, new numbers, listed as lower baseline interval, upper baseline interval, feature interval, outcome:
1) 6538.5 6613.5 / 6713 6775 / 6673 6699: -0.04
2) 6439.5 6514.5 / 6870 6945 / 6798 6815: 0.02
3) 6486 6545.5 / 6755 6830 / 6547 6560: 0.01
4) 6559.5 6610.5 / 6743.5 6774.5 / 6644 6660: -0.03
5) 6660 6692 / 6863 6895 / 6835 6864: -0.01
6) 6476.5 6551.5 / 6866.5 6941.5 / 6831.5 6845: -0.01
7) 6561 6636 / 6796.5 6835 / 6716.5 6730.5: 0.00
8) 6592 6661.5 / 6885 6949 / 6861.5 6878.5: 0.03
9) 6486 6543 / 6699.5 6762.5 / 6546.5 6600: 0.00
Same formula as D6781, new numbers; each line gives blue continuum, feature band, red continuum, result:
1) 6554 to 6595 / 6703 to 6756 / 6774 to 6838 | -0.4 A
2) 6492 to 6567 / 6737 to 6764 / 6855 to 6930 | -0.5 A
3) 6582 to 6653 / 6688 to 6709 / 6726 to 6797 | -0.3 A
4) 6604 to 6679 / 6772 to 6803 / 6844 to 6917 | -0.4 A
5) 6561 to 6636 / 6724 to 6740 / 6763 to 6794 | 0.0 A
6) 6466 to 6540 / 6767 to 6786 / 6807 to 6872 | -0.3 A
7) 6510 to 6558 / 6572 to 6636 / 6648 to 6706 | 0.5 A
